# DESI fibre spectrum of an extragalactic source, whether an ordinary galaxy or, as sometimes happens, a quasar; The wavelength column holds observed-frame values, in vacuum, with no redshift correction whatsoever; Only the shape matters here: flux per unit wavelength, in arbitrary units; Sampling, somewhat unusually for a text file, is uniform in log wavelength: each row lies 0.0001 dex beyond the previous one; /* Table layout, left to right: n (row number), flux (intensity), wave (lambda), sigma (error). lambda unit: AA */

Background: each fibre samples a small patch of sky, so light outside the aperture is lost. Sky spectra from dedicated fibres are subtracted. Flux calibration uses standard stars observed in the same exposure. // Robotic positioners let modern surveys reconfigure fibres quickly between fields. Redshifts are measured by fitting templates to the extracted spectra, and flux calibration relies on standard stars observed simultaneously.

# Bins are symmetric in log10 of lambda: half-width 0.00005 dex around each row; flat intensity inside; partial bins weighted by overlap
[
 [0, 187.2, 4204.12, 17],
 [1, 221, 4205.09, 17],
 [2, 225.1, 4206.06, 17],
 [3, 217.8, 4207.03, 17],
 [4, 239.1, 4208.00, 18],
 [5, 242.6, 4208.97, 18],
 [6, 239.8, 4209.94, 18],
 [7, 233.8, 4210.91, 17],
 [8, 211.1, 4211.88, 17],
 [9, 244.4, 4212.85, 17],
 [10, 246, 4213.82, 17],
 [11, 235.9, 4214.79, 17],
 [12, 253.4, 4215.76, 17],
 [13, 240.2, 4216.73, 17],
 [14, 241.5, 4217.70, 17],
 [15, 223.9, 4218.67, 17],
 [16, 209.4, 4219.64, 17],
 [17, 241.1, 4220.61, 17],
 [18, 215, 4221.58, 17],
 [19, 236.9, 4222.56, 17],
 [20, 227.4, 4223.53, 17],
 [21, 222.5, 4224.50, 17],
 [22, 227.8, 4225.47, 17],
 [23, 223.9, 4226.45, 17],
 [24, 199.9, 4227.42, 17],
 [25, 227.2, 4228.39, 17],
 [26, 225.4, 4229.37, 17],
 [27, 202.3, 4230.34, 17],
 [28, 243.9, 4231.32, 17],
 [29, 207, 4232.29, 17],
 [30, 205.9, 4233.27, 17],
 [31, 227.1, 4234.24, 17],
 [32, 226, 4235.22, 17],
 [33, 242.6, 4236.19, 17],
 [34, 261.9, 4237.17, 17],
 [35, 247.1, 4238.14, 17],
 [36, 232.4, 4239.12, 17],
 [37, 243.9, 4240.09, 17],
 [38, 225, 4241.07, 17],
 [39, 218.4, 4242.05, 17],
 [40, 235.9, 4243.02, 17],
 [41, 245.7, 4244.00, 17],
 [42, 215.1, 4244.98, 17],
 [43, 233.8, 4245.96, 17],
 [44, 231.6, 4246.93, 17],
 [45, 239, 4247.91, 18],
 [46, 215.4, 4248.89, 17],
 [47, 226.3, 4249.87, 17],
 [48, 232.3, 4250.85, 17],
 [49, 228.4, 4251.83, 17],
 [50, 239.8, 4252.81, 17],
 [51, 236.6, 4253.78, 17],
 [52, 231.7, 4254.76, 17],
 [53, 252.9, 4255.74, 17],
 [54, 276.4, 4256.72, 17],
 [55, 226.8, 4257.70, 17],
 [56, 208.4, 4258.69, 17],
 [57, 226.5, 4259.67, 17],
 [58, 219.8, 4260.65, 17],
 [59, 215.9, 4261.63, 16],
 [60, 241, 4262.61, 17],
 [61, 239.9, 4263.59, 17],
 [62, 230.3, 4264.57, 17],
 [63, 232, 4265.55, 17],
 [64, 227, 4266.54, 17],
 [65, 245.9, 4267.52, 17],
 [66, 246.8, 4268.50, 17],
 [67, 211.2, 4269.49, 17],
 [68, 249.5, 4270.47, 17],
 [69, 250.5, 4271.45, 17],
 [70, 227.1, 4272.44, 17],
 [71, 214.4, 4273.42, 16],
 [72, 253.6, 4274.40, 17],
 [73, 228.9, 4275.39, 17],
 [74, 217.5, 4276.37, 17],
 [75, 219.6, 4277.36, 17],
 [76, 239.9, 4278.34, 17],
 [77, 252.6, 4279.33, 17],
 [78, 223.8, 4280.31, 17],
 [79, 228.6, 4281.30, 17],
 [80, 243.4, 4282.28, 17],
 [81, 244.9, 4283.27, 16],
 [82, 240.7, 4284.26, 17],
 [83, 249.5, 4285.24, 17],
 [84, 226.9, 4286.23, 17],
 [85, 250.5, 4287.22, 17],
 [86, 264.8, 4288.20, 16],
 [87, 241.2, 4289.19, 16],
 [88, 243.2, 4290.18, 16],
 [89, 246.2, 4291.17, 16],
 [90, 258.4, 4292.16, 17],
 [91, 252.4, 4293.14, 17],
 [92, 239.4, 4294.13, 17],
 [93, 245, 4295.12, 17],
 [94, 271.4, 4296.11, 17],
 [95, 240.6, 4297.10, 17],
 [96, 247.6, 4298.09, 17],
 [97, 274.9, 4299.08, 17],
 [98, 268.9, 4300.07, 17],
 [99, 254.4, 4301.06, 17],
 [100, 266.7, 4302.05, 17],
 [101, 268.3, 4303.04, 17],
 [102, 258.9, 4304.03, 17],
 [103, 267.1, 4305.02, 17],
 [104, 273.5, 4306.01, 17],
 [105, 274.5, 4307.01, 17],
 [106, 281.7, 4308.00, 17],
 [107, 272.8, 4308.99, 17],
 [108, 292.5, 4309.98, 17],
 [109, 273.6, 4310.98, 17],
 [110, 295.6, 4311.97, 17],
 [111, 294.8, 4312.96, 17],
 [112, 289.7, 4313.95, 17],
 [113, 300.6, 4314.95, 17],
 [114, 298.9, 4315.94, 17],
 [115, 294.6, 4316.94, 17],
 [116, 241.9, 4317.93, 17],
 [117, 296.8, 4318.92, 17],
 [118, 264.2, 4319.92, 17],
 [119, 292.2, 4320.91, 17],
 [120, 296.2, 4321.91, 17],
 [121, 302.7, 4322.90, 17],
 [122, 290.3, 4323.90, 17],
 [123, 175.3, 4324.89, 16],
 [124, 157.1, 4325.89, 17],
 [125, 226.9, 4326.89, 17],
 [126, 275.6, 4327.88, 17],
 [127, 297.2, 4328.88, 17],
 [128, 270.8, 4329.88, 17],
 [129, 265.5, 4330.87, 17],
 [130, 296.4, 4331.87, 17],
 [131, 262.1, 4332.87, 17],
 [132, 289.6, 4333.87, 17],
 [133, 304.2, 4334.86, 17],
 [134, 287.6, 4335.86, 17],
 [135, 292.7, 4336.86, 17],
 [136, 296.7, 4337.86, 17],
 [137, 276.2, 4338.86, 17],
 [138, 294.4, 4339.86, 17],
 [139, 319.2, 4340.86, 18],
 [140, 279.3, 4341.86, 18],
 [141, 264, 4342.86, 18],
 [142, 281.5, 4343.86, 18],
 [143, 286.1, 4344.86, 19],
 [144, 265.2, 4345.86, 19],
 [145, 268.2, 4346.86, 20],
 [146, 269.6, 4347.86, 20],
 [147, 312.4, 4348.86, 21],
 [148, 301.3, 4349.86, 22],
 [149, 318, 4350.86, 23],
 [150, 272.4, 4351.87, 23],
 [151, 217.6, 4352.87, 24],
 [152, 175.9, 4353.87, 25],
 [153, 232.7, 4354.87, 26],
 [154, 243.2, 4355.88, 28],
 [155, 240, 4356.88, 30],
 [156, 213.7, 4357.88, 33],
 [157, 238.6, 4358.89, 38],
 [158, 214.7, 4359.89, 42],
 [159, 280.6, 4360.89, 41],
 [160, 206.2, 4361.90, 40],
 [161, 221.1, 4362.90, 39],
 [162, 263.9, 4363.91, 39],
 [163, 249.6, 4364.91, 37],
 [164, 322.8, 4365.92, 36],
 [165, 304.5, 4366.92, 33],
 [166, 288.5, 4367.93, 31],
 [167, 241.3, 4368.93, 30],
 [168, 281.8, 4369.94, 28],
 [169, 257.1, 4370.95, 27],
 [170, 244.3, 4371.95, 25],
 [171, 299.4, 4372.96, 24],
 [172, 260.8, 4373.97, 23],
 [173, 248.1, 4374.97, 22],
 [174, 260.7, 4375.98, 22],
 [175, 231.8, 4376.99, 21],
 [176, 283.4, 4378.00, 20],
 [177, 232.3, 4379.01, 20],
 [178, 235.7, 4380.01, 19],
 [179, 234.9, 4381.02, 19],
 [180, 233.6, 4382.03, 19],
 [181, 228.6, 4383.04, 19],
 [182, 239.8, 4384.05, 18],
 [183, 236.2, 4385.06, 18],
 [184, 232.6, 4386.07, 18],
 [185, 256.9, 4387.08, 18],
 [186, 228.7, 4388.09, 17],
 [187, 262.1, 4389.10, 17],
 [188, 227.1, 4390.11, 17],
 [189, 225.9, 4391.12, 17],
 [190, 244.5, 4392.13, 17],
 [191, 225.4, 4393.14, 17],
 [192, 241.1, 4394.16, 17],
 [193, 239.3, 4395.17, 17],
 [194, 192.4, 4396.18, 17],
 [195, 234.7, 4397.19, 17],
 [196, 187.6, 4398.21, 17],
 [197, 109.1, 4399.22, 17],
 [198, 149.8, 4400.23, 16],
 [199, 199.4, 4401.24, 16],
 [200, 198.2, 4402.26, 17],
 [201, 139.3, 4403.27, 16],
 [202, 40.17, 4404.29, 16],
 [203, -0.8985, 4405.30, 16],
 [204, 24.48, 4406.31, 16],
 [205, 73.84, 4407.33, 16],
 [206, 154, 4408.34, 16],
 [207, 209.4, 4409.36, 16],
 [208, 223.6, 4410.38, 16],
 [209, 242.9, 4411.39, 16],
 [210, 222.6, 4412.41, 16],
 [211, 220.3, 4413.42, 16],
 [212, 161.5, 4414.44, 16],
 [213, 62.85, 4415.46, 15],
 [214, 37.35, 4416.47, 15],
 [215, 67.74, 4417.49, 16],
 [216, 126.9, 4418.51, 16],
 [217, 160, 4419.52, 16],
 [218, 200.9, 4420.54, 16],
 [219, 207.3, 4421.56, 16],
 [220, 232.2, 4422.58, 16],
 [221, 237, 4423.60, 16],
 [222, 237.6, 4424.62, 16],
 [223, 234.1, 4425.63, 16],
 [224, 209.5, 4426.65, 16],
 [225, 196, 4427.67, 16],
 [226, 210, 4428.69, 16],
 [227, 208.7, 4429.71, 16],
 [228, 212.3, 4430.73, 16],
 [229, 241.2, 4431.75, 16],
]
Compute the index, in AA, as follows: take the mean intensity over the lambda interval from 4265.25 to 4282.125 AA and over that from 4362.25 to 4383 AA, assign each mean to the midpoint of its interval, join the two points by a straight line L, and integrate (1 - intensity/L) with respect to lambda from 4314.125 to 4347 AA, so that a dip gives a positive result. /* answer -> -3.74 AA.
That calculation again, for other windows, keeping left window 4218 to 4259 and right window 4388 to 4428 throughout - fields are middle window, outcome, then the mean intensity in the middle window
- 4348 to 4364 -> -4.5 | 247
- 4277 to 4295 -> -2.4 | 243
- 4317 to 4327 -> -2.6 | 257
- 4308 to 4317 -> -3.6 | 290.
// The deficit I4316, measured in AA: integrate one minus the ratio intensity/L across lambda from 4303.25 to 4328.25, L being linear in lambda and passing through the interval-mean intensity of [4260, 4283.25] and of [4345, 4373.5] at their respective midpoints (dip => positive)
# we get -2.6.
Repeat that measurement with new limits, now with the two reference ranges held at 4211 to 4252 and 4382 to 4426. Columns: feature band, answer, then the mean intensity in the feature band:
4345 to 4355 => -3.4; 265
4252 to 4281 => -1.8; 234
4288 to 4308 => -4.4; 258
